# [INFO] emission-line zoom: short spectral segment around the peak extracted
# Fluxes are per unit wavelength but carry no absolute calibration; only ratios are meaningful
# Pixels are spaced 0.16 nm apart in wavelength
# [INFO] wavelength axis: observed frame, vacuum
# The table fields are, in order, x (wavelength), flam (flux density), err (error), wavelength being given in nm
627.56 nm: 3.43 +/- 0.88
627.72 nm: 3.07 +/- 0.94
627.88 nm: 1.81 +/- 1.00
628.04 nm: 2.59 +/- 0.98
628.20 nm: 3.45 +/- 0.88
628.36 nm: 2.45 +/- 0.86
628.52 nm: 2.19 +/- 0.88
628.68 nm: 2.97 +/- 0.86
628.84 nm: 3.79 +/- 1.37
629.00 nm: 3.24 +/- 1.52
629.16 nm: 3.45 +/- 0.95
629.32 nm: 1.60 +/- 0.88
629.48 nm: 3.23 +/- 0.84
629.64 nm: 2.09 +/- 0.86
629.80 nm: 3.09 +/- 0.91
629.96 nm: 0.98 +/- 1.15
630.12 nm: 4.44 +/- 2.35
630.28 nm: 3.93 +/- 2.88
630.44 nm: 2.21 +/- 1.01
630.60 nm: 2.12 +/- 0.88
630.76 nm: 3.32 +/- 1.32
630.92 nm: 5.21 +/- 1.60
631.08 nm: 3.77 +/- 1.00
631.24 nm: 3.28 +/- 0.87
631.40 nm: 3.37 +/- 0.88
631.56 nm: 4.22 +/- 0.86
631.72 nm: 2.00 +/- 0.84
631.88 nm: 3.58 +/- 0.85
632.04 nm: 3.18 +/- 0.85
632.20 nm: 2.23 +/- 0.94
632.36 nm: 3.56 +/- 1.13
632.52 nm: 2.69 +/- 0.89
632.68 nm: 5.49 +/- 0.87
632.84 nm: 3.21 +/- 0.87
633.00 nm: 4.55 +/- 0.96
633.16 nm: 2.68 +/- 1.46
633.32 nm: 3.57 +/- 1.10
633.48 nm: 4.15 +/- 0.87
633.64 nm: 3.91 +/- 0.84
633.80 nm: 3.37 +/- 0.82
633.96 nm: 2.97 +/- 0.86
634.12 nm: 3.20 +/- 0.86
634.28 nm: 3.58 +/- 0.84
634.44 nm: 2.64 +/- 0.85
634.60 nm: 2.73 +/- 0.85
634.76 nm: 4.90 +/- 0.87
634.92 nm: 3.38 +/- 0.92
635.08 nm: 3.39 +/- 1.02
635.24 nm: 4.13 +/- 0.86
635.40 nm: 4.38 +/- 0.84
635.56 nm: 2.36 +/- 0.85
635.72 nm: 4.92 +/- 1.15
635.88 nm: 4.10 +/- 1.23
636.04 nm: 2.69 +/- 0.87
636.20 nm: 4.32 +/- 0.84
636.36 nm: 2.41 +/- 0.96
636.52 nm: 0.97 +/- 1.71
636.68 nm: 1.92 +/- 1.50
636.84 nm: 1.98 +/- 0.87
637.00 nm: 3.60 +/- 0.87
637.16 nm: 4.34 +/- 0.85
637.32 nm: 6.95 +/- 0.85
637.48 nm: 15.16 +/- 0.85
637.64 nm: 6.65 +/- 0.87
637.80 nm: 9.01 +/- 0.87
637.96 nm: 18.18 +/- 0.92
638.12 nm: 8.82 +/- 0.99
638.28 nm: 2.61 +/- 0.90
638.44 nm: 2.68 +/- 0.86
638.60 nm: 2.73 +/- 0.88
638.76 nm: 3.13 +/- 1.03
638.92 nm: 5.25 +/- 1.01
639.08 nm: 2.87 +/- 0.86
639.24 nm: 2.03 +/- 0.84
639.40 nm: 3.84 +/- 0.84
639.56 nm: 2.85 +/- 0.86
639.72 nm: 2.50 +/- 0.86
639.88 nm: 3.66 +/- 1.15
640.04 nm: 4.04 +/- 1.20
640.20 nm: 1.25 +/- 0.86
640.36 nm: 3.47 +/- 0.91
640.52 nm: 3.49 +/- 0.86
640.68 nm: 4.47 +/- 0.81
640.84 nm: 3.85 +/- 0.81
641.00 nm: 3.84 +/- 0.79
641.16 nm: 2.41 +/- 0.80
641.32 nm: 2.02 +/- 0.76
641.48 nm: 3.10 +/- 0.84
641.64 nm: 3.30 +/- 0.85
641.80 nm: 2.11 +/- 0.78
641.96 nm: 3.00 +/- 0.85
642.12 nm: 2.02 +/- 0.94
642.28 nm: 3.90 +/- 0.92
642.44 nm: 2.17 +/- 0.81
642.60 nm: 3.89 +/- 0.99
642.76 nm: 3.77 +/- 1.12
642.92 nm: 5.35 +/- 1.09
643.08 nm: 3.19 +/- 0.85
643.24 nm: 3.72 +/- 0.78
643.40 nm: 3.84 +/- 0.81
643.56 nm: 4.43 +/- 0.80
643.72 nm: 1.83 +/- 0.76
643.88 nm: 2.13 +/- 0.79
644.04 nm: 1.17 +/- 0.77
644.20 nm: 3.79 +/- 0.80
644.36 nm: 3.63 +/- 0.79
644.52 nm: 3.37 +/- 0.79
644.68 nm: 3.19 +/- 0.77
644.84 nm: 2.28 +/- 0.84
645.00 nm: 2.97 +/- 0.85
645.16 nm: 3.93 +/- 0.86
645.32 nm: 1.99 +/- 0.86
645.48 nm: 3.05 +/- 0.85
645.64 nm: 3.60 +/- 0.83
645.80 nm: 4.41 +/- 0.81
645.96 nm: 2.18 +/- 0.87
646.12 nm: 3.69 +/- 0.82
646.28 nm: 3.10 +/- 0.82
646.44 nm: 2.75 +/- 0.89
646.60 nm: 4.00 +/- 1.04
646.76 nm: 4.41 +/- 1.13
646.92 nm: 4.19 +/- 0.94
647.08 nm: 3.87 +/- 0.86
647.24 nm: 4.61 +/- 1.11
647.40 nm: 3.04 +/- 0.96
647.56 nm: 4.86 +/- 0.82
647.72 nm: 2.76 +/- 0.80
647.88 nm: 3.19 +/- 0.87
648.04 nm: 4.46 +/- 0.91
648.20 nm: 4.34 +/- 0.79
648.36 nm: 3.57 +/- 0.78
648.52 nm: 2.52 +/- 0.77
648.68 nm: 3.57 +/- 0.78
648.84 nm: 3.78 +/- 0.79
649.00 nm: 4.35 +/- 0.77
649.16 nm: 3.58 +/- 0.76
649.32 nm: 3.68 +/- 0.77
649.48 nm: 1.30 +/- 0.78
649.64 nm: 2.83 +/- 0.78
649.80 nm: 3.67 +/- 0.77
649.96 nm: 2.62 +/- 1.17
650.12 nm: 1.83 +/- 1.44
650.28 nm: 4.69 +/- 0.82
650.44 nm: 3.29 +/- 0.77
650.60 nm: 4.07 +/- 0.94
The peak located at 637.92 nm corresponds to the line [O II] 3727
